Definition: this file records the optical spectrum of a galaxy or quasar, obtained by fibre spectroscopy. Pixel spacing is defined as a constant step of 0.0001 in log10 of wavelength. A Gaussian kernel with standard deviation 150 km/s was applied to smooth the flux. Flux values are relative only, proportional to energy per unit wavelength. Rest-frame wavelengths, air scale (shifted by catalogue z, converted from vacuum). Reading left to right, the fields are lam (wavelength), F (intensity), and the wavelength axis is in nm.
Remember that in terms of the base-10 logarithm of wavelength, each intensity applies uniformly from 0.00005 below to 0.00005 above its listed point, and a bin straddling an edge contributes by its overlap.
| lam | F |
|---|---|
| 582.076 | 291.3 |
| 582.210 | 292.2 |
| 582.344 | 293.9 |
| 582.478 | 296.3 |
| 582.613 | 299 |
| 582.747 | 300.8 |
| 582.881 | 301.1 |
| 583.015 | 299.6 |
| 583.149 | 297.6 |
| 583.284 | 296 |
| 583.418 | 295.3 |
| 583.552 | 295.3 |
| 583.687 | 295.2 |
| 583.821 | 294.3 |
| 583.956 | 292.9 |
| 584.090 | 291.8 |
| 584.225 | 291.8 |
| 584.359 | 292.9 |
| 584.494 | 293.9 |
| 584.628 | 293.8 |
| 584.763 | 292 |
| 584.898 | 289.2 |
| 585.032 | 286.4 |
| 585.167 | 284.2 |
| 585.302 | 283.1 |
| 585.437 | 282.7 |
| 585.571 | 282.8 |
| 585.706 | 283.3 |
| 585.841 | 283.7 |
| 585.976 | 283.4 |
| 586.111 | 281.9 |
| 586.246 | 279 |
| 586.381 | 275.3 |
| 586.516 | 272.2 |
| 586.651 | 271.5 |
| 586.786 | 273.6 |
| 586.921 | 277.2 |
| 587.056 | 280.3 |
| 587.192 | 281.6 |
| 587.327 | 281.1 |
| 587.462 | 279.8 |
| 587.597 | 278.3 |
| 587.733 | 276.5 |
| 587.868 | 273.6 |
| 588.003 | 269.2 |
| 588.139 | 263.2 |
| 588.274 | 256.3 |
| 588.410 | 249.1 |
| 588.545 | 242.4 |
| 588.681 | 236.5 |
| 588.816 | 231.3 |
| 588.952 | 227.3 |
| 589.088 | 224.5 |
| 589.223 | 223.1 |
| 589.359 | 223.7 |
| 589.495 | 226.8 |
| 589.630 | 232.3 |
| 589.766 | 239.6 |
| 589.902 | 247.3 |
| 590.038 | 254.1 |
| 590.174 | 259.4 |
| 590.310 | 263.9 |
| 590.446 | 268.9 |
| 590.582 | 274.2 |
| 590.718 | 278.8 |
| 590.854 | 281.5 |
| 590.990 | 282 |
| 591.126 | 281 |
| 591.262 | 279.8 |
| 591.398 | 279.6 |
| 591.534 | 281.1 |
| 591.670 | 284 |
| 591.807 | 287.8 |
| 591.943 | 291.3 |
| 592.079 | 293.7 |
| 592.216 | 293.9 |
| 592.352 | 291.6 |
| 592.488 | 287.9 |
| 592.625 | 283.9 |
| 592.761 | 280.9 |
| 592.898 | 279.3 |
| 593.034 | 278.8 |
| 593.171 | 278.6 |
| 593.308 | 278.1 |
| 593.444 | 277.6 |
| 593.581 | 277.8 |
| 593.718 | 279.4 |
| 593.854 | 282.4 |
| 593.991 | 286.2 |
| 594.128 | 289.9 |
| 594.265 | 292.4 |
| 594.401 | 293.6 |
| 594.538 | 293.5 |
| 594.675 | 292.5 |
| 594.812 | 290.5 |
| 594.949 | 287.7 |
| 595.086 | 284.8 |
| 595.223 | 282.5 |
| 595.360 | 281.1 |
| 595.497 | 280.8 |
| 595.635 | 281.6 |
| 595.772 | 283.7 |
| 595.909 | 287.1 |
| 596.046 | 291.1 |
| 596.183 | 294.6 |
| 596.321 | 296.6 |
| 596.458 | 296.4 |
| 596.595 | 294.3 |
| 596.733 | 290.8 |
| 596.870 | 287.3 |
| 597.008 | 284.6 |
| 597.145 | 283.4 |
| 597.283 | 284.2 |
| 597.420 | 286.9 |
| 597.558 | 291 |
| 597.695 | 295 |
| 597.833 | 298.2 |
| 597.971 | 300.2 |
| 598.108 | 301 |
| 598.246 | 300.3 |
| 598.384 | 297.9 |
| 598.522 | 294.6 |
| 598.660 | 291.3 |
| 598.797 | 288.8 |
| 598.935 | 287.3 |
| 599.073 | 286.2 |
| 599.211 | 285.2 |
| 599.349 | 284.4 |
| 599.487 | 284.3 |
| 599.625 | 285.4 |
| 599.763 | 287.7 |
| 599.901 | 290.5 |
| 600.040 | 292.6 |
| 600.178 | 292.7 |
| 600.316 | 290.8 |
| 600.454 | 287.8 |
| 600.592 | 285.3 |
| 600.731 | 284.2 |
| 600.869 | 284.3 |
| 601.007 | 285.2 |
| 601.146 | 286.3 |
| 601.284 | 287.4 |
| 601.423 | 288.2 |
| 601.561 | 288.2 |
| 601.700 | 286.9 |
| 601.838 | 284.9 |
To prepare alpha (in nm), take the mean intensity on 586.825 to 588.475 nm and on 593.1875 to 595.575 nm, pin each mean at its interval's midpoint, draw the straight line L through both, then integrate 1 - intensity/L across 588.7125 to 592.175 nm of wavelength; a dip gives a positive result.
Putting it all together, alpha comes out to 0.21 nm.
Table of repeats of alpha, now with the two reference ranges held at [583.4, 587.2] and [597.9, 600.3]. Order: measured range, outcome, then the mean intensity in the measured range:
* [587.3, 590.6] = 0.409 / 251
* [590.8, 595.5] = 0.063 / 285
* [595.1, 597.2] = 0.016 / 288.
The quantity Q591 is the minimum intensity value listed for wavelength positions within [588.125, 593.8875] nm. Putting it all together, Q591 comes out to 223.1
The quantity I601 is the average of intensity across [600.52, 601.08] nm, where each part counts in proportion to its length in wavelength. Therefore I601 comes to 285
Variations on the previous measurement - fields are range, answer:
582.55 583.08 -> 300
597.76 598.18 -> 300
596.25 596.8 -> 294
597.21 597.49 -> 285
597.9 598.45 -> 300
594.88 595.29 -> 285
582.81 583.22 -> 299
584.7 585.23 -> 288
